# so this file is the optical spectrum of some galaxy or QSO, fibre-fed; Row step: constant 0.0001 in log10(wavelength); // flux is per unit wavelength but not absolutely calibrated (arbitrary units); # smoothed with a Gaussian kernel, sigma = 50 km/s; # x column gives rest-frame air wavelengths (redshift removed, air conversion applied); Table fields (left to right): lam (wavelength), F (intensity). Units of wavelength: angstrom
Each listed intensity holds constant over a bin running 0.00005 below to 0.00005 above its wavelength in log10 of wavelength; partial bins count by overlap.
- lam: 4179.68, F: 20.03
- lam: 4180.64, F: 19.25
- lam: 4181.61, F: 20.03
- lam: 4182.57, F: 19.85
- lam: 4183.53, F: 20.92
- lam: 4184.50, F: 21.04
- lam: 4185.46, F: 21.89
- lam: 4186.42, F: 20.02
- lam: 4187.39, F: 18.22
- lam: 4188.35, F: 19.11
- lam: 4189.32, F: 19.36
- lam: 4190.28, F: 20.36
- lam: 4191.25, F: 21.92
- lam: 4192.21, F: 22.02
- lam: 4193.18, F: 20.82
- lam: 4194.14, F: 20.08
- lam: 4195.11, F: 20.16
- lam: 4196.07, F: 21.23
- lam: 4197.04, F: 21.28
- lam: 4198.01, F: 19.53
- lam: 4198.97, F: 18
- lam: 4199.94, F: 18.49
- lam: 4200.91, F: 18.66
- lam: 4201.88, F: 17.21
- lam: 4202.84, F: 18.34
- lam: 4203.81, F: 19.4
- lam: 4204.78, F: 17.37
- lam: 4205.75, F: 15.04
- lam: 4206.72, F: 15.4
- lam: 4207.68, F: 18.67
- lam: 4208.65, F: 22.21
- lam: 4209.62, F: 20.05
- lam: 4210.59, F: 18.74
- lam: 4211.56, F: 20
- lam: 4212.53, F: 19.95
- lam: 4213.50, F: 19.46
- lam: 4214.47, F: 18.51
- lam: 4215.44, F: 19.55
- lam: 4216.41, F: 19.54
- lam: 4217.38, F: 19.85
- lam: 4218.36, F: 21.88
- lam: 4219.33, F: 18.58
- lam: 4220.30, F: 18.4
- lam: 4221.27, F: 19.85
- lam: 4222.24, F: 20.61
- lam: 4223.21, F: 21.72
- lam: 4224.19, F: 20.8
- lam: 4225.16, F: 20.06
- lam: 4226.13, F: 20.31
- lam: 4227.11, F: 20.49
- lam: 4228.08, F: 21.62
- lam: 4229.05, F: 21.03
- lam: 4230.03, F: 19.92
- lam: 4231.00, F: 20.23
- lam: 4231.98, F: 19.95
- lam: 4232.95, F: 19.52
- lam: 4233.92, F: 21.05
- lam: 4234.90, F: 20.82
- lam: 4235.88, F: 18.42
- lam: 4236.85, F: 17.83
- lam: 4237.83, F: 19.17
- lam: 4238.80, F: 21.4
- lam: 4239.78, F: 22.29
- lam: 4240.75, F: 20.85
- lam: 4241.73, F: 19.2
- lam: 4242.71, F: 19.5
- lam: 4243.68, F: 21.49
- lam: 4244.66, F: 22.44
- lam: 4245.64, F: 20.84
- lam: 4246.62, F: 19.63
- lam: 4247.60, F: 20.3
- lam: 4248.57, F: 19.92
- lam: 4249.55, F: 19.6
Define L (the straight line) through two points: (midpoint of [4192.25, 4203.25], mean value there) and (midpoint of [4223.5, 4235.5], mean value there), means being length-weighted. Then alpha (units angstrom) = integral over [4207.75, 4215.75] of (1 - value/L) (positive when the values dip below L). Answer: 0.08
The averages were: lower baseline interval 19.5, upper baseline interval 20.5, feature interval 19.8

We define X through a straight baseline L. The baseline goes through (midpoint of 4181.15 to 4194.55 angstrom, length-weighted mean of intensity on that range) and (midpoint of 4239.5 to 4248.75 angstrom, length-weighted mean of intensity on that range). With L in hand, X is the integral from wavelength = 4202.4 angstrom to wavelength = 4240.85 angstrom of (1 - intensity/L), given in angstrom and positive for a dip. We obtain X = 1.6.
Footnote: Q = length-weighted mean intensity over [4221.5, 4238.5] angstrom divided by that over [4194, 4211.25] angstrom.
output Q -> 1.07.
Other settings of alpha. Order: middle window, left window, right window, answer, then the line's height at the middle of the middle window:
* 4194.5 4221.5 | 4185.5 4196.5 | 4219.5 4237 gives 1.54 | 20.3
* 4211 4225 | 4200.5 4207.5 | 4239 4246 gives -0.90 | 18.7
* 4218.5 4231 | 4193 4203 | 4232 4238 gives -0.53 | 19.5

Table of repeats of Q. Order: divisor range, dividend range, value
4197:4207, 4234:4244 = 1.12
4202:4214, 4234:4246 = 1.09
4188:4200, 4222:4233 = 1.02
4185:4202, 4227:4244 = 1.02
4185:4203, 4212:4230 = 1.01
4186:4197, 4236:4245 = 1.00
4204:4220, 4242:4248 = 1.08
